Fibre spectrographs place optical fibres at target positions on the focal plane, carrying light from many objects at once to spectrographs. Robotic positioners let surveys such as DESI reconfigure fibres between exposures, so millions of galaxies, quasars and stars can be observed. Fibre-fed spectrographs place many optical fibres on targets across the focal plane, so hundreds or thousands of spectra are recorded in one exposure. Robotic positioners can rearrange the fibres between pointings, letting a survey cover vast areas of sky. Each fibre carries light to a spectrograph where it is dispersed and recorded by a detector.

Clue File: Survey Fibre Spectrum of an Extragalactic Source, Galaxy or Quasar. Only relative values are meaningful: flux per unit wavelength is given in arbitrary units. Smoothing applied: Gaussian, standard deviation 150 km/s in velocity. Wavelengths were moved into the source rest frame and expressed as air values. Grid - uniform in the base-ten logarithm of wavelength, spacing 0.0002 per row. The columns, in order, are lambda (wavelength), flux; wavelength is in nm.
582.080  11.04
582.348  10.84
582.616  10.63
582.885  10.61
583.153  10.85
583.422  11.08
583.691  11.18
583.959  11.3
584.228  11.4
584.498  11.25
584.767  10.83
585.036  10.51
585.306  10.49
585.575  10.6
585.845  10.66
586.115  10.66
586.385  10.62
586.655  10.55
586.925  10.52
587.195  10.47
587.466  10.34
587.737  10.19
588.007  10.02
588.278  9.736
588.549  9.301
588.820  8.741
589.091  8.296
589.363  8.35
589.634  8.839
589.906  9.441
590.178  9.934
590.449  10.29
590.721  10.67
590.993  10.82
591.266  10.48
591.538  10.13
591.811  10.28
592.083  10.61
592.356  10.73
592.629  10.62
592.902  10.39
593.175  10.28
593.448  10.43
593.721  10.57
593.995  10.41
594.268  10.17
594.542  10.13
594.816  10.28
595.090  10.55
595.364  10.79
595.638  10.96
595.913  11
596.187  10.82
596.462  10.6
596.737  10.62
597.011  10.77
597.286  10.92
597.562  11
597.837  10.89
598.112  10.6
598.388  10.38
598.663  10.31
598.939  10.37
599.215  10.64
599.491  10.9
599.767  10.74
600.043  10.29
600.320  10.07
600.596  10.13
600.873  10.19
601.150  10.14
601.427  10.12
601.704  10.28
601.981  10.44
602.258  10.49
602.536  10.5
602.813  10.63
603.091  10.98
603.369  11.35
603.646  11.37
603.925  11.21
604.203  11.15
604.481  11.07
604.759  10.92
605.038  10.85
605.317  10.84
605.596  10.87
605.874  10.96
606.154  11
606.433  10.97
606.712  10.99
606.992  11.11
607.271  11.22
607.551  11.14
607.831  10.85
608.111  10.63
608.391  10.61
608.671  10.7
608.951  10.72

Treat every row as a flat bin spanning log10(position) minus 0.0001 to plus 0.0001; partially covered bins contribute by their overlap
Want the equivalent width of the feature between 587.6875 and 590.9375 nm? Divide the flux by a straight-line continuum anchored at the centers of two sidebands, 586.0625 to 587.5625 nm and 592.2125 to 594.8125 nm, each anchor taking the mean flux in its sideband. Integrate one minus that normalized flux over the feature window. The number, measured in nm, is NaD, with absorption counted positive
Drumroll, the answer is 0.30 nm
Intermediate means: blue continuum 10.5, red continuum 10.4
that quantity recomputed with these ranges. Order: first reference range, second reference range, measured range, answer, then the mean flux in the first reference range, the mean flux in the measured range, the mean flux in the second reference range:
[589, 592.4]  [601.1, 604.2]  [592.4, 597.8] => -0.21 nm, 9.91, 10.6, 10.7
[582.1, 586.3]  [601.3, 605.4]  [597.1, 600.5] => 0.07 nm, 10.9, 10.6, 10.8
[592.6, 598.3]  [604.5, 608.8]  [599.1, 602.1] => 0.11 nm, 10.6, 10.4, 10.9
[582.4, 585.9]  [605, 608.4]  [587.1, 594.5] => 0.60 nm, 10.9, 10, 10.9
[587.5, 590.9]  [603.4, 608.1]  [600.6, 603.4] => 0.06 nm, 9.53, 10.5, 11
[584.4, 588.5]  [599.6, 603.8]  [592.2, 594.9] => 0.02 nm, 10.5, 10.4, 10.5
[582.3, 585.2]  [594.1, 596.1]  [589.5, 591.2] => 0.11 nm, 10.9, 10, 10.6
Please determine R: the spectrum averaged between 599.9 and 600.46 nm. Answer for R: 10.2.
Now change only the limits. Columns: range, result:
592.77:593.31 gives 10.3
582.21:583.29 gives 10.7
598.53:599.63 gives 10.6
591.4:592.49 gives 10.4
